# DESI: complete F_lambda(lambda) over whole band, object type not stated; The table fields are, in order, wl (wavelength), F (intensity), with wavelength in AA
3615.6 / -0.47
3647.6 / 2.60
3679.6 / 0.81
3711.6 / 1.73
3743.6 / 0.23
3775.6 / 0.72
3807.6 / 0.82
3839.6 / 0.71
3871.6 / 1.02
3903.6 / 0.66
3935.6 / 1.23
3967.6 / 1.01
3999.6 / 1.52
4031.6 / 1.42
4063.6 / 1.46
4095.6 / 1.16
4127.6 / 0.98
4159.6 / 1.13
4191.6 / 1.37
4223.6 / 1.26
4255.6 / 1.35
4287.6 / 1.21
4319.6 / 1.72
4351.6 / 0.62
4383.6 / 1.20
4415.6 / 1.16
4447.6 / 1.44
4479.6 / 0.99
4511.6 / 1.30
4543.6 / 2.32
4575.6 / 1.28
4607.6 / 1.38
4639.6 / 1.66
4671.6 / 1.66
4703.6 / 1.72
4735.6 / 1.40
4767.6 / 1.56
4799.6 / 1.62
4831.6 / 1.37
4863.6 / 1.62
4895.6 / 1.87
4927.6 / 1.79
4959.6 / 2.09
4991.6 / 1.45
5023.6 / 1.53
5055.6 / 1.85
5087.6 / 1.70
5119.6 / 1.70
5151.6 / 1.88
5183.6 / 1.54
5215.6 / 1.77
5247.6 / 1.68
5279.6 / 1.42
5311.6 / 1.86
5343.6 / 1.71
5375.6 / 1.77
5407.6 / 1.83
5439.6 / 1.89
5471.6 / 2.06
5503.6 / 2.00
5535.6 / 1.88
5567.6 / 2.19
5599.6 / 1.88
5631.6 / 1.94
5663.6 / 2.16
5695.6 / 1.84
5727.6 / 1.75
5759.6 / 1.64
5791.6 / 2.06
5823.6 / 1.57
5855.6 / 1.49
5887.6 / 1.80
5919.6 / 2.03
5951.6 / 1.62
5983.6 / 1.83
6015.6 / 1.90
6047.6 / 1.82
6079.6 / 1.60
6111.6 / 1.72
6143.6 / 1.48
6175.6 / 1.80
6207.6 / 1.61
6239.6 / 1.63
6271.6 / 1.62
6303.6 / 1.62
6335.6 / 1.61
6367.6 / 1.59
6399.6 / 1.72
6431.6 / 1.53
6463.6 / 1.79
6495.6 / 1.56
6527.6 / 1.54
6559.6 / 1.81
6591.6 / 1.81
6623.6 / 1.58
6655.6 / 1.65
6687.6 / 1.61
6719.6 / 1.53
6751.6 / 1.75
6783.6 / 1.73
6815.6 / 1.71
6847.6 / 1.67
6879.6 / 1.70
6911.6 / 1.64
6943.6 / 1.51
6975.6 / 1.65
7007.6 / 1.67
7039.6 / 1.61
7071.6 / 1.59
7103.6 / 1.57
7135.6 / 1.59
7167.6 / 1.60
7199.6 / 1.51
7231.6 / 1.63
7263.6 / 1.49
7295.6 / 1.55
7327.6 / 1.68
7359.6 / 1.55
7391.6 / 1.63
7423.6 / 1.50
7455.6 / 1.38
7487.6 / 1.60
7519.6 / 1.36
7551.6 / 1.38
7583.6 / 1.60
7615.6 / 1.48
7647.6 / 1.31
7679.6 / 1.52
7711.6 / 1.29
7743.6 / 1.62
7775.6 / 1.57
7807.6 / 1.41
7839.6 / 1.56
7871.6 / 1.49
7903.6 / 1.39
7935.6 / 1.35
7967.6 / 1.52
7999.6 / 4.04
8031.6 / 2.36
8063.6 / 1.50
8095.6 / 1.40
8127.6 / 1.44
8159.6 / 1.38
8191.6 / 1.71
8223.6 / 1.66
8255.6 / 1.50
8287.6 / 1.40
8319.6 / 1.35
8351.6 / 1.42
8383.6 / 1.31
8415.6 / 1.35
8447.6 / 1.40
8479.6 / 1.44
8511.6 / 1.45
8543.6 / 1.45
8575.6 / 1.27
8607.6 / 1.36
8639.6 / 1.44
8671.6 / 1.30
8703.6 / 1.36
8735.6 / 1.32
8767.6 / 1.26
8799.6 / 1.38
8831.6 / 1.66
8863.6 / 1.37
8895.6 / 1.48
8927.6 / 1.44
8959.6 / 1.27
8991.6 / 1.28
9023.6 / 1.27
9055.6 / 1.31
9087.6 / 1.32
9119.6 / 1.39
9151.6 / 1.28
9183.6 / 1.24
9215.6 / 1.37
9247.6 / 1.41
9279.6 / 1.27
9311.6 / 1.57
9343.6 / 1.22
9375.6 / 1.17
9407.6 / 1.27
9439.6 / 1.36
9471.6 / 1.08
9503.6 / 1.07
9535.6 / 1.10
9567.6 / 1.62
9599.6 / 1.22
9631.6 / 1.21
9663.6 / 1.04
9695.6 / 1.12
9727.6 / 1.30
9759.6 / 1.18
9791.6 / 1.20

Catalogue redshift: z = 0.220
